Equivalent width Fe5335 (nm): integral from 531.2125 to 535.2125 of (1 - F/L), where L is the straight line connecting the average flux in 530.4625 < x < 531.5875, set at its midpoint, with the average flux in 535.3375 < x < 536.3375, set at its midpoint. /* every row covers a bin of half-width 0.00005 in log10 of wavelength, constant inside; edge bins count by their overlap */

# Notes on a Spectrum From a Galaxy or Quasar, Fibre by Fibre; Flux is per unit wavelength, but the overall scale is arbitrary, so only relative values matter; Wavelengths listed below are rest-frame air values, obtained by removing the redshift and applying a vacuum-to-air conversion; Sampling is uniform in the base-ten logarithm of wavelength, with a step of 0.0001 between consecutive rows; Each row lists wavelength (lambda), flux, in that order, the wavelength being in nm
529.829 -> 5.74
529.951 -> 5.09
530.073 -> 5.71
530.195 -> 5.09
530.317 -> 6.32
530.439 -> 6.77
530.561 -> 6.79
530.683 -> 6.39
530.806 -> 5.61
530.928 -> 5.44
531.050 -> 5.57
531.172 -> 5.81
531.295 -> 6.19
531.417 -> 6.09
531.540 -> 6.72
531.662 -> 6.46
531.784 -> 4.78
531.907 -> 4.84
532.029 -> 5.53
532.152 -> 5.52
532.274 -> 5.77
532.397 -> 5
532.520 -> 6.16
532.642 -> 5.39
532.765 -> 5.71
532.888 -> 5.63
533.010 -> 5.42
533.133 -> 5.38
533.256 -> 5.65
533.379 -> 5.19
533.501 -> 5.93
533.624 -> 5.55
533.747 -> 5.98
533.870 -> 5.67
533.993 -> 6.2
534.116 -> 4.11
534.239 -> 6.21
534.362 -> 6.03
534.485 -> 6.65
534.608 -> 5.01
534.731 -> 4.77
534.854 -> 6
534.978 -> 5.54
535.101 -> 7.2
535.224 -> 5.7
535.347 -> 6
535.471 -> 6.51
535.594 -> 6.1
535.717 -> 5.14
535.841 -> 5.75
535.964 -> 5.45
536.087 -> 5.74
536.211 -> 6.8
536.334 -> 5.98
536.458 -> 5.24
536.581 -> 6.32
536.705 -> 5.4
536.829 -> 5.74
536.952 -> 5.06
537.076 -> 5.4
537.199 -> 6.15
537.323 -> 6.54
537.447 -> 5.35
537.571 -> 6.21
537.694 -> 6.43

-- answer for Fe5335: 0.21 nm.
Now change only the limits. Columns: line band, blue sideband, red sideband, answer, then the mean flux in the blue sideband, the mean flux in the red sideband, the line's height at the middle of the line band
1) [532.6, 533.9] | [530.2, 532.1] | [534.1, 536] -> 0.06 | 5.93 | 5.8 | 5.86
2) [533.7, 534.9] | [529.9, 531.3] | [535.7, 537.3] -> 0.03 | 5.89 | 5.74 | 5.8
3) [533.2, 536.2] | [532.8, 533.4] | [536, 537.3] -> -0.08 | 5.48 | 5.8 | 5.62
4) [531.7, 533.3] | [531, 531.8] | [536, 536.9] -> 0.14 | 6.02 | 5.87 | 5.99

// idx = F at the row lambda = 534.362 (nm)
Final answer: 6.03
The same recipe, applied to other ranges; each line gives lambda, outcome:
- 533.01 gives 5.42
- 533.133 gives 5.38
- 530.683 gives 6.39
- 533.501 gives 5.93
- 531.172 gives 5.81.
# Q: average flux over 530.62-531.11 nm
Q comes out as 5.76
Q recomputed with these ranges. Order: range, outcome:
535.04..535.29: 6.45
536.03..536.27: 6.26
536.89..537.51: 5.7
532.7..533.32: 5.55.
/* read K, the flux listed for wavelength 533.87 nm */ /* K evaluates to 5.67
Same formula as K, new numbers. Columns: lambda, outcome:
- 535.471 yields 6.51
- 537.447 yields 5.35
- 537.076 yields 5.4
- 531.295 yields 6.19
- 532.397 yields 5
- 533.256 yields 5.65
